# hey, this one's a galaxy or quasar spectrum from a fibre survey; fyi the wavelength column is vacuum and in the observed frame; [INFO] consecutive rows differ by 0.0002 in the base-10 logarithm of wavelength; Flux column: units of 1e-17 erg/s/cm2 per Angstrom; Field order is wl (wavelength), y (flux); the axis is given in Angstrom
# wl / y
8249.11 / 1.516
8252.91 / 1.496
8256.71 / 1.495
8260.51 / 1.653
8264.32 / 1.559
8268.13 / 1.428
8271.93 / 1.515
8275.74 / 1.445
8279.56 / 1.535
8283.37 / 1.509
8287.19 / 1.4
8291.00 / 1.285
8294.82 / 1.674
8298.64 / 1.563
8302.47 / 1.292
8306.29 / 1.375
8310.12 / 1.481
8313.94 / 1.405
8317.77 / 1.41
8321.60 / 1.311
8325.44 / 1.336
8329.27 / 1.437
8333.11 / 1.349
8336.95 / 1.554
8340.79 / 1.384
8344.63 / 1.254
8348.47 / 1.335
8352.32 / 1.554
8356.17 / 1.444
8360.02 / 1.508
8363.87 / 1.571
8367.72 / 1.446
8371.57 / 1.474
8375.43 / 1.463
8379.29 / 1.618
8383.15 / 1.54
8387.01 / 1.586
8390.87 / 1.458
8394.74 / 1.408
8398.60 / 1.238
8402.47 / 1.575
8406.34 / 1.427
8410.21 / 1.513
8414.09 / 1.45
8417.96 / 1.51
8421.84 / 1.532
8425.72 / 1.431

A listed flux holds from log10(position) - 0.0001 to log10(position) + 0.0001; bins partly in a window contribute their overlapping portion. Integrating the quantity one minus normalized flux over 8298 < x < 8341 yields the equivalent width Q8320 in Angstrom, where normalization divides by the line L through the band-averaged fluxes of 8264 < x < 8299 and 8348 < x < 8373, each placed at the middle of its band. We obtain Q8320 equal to 2.3 Angstrom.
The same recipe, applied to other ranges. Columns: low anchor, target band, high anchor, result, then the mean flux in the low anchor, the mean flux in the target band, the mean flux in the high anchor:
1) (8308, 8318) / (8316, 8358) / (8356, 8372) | 1.9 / 1.44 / 1.4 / 1.5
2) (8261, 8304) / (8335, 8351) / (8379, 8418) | 1.0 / 1.48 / 1.39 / 1.48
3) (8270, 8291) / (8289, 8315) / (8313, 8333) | -0.4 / 1.46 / 1.44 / 1.38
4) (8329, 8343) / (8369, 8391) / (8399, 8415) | -1.1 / 1.43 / 1.53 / 1.47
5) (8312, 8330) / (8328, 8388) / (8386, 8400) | -3.0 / 1.38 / 1.47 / 1.42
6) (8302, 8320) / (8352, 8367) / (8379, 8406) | -0.7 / 1.4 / 1.51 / 1.48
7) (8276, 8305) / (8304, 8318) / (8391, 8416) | 0.4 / 1.46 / 1.42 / 1.44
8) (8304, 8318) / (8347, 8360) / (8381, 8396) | 0.1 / 1.42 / 1.46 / 1.5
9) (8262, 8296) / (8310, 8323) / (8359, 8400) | 0.8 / 1.48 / 1.4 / 1.49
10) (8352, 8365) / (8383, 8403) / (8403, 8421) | 0.6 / 1.51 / 1.45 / 1.49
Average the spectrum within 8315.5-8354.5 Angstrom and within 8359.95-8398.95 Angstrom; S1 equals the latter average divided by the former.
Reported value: 1.07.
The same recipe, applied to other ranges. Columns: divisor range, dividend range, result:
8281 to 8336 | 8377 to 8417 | 1.04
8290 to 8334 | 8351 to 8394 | 1.07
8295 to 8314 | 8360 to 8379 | 1.04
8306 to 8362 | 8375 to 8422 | 1.05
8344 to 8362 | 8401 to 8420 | 1.04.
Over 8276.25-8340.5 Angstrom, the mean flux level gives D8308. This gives 1.43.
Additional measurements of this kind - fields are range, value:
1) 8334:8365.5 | 1.45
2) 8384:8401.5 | 1.44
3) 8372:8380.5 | 1.52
